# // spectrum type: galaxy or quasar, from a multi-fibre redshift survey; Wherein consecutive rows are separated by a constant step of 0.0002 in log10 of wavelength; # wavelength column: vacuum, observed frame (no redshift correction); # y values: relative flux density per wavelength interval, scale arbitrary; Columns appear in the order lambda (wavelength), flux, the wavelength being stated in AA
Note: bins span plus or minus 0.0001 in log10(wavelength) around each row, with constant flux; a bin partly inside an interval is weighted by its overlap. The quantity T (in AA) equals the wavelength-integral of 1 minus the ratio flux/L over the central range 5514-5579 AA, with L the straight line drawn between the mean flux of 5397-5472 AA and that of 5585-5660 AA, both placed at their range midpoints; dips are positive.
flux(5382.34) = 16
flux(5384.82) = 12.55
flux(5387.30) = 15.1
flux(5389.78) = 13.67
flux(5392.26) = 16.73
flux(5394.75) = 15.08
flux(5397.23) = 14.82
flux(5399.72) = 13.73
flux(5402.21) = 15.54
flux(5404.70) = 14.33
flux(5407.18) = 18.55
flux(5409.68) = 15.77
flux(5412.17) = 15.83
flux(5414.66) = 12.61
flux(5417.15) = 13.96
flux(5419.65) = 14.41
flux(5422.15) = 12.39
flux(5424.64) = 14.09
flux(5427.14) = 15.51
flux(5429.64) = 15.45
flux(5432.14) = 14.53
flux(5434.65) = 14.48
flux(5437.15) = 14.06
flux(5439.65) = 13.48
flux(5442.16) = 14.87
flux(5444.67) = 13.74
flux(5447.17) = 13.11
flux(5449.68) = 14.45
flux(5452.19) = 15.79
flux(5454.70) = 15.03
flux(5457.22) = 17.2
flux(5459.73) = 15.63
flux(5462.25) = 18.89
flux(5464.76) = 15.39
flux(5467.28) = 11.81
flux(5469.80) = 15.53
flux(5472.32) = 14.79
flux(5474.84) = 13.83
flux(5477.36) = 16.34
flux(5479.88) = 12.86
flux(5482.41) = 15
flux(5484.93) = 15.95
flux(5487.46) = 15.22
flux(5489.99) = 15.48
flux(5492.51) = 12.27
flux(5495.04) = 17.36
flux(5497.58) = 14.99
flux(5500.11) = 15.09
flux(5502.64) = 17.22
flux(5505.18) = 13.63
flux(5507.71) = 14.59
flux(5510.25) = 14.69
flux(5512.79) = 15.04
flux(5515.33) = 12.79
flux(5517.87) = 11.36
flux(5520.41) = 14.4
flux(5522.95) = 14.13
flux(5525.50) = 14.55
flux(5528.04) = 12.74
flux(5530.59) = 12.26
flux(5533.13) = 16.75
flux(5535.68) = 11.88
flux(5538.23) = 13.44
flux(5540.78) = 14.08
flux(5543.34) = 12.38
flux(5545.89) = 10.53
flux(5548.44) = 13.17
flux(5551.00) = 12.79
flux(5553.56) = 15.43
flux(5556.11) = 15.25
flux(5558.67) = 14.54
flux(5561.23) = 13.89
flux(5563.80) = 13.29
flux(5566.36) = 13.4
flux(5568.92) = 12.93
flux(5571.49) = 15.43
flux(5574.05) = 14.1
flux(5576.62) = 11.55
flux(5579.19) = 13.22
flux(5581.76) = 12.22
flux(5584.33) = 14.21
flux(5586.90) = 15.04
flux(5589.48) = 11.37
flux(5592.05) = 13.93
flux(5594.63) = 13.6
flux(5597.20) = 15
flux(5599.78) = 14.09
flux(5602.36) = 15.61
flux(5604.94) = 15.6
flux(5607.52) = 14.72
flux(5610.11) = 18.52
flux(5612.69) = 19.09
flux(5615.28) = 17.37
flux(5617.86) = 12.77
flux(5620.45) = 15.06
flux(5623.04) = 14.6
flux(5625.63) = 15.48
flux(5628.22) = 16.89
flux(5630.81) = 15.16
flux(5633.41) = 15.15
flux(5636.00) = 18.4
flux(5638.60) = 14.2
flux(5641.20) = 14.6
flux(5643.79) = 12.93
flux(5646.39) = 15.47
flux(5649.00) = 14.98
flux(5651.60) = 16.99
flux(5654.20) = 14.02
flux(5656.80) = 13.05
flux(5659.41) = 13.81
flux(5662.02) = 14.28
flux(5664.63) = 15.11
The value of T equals 6.5 AA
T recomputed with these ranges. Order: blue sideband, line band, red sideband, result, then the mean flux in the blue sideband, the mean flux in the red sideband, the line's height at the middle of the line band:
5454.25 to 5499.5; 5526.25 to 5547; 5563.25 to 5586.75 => 1.6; 15.2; 13.5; 14.1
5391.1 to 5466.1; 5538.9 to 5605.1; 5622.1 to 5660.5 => 5.9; 15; 15.1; 15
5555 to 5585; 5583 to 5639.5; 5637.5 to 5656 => -4.2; 13.6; 14.7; 14.2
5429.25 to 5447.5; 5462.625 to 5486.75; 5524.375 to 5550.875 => -1.7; 14.2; 13.2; 13.8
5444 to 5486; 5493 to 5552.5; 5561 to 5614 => 3.3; 15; 14.3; 14.7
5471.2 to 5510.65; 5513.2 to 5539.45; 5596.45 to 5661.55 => 2.7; 15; 15.3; 15.1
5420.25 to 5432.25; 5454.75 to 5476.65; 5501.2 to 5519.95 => -1.7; 14.4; 14.2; 14.3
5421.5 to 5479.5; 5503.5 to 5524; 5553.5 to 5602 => 0.6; 14.8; 13.8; 14.3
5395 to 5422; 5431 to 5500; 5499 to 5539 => -2.2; 14.9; 14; 14.4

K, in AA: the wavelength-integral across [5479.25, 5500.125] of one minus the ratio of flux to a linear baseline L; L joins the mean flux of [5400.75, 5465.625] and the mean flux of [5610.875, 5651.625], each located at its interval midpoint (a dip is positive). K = 0.2 AA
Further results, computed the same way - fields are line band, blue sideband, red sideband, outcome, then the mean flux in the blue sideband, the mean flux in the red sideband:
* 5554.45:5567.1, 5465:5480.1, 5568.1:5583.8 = -0.65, 14.4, 13.3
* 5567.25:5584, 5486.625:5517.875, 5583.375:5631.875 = 1.93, 14.7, 15.2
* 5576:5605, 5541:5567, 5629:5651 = 0.95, 13.5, 15.2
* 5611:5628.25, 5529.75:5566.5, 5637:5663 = -2.04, 13.6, 14.5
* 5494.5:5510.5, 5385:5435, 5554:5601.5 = -1.23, 14.8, 13.8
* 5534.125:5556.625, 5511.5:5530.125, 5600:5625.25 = 1.51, 13.5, 15.8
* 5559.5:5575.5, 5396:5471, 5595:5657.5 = 1.46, 14.8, 15.4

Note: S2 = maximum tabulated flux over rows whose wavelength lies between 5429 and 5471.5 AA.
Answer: 18.89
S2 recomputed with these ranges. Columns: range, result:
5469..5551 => 17.36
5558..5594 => 15.43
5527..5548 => 16.75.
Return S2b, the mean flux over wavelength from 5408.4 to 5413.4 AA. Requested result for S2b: 15.8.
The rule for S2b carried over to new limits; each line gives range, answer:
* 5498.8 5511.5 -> 15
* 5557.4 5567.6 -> 13.8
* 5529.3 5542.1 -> 13.7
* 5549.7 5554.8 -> 14.1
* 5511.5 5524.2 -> 13.5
